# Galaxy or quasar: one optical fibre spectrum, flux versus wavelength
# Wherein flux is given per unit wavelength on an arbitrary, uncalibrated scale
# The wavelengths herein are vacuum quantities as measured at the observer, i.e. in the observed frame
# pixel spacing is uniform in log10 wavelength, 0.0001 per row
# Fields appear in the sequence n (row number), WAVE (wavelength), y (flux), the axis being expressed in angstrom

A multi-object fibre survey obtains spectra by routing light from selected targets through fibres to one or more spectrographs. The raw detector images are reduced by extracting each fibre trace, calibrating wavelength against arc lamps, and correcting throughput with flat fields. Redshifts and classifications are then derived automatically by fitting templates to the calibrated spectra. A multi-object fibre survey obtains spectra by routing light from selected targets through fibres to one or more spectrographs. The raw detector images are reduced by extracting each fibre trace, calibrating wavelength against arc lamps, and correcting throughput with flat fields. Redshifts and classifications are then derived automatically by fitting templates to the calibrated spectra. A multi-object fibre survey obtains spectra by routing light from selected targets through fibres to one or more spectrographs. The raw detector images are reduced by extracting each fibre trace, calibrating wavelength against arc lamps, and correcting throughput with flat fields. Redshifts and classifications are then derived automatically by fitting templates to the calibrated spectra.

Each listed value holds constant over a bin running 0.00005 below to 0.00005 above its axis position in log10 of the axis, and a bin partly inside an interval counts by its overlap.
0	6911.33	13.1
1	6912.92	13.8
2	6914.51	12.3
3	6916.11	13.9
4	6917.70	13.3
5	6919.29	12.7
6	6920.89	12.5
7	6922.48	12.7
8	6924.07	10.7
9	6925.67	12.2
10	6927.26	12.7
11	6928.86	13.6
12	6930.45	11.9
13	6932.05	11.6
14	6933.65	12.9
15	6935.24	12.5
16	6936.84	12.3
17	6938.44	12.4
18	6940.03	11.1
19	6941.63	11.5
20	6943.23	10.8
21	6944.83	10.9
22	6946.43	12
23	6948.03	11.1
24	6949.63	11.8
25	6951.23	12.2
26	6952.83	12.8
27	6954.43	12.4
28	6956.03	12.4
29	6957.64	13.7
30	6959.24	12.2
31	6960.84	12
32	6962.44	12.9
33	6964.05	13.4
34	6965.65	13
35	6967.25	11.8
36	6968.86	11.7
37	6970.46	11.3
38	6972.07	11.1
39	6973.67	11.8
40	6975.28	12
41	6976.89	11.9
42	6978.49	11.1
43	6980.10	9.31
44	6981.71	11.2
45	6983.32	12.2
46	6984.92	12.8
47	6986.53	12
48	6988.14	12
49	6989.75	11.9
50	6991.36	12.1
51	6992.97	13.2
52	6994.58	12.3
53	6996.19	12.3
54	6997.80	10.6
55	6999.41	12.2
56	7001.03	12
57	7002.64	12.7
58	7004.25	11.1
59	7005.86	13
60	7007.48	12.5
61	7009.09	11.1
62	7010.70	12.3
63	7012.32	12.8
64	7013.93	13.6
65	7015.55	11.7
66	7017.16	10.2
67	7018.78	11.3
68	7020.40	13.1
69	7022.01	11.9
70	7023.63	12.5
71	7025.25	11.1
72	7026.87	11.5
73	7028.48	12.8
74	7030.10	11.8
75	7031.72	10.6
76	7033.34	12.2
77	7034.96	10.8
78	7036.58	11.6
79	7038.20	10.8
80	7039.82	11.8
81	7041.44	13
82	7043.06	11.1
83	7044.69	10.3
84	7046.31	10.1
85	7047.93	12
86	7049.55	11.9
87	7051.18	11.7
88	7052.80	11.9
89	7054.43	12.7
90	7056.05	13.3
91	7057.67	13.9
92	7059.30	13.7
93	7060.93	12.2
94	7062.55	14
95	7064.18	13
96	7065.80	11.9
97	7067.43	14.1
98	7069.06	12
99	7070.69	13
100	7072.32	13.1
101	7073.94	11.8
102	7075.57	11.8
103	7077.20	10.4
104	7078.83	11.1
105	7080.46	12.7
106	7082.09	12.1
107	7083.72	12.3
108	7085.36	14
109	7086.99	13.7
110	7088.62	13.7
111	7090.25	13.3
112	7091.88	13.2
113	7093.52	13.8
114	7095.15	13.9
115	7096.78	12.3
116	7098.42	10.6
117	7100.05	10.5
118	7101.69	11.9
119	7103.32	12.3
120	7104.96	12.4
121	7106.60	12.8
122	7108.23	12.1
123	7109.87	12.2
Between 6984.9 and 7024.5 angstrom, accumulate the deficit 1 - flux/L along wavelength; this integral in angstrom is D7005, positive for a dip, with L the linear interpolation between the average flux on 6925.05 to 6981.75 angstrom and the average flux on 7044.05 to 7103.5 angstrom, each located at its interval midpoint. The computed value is 0.2 angstrom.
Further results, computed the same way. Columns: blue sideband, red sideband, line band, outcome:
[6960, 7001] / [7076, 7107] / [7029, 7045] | 0.97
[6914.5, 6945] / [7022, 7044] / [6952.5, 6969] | -0.72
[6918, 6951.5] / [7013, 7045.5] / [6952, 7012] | -1.08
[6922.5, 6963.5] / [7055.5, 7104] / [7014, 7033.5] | 1.03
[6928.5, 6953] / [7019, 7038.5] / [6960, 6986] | 0.01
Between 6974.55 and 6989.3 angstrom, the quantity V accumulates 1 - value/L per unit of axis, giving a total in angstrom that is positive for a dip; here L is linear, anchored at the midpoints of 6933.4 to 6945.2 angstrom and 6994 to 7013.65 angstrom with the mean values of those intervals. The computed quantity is 0.5 angstrom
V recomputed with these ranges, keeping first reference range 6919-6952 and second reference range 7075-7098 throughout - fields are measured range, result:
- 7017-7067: 2.0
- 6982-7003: 0.2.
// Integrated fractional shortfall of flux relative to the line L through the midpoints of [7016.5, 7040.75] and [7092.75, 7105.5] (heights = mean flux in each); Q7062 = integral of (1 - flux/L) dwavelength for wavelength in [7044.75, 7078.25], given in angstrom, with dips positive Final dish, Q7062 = -1.3 angstrom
